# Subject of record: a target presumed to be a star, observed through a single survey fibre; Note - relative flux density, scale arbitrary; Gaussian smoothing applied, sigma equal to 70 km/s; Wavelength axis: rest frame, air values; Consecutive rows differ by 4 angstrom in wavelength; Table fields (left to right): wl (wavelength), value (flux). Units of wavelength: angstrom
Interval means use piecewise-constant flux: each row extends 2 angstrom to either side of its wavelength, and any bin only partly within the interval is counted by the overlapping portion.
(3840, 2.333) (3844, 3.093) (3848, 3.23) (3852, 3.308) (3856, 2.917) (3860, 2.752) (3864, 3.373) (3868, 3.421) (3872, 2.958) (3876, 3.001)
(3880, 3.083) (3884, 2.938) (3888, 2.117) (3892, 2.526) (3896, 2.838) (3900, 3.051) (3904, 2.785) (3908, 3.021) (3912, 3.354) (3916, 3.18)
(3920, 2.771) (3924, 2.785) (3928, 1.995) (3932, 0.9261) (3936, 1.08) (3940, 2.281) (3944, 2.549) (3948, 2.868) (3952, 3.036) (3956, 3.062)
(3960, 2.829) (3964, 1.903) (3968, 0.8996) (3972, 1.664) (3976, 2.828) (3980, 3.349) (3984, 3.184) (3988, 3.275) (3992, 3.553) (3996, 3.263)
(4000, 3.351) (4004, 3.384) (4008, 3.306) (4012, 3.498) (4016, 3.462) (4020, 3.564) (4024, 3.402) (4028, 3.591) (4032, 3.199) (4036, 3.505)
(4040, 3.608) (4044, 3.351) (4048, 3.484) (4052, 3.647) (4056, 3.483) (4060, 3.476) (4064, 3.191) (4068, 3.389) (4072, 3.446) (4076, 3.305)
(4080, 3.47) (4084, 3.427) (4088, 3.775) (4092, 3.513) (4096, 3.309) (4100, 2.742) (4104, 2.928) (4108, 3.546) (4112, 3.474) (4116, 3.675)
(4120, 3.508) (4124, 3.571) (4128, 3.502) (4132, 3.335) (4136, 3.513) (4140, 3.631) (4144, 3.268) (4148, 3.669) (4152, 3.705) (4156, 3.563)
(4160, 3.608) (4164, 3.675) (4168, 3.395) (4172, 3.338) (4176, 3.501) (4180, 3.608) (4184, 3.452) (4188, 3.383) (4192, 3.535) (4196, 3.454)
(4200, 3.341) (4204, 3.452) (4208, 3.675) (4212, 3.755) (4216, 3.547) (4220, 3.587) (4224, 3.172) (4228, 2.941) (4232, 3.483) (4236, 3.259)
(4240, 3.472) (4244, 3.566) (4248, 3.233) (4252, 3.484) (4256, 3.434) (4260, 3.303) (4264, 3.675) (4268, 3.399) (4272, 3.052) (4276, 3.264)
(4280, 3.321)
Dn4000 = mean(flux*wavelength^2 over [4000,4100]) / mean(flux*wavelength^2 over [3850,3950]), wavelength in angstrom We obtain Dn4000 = 1.37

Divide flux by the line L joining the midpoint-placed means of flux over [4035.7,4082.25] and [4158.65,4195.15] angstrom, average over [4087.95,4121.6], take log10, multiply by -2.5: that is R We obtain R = 0.033 mag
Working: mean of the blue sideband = 3.44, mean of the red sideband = 3.5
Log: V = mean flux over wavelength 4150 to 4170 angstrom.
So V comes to 3.59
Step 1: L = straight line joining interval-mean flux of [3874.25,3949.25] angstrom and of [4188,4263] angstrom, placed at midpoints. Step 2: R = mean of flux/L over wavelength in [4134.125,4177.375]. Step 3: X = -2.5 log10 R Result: -0.09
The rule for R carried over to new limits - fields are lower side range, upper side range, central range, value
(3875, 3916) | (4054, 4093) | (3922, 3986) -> 0.30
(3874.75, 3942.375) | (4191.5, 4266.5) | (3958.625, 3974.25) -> 0.45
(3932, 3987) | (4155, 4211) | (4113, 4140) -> -0.10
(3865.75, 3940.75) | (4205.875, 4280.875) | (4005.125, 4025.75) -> -0.19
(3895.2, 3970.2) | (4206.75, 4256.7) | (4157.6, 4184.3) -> -0.09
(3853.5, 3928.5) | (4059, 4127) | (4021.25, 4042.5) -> -0.07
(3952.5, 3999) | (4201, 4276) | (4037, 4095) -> -0.17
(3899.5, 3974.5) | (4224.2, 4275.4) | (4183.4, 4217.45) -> -0.10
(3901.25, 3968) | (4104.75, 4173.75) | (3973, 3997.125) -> -0.16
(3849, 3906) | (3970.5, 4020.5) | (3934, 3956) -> 0.27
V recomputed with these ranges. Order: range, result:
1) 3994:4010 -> 3.33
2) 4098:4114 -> 3.17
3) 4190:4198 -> 3.49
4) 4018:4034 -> 3.44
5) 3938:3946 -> 2.42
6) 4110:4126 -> 3.56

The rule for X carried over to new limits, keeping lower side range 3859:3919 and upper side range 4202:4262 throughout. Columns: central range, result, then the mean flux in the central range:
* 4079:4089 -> -0.103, 3.54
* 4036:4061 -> -0.108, 3.51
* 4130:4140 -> -0.055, 3.47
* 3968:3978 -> 0.480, 1.98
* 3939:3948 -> 0.197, 2.53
